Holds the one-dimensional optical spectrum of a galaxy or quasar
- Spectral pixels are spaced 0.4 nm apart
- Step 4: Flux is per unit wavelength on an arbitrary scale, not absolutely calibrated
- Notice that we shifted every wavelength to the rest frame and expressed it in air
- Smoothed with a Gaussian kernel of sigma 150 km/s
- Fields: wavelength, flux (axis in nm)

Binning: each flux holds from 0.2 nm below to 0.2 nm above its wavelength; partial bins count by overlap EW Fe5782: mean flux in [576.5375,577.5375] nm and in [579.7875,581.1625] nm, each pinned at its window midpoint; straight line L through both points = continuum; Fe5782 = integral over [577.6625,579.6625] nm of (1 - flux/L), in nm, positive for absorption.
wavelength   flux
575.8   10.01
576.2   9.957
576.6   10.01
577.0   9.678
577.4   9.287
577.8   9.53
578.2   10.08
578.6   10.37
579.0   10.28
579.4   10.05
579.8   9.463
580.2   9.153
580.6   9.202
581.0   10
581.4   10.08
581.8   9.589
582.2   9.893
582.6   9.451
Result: -0.11 nm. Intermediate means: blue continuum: 9.63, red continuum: 9.44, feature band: 10.1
